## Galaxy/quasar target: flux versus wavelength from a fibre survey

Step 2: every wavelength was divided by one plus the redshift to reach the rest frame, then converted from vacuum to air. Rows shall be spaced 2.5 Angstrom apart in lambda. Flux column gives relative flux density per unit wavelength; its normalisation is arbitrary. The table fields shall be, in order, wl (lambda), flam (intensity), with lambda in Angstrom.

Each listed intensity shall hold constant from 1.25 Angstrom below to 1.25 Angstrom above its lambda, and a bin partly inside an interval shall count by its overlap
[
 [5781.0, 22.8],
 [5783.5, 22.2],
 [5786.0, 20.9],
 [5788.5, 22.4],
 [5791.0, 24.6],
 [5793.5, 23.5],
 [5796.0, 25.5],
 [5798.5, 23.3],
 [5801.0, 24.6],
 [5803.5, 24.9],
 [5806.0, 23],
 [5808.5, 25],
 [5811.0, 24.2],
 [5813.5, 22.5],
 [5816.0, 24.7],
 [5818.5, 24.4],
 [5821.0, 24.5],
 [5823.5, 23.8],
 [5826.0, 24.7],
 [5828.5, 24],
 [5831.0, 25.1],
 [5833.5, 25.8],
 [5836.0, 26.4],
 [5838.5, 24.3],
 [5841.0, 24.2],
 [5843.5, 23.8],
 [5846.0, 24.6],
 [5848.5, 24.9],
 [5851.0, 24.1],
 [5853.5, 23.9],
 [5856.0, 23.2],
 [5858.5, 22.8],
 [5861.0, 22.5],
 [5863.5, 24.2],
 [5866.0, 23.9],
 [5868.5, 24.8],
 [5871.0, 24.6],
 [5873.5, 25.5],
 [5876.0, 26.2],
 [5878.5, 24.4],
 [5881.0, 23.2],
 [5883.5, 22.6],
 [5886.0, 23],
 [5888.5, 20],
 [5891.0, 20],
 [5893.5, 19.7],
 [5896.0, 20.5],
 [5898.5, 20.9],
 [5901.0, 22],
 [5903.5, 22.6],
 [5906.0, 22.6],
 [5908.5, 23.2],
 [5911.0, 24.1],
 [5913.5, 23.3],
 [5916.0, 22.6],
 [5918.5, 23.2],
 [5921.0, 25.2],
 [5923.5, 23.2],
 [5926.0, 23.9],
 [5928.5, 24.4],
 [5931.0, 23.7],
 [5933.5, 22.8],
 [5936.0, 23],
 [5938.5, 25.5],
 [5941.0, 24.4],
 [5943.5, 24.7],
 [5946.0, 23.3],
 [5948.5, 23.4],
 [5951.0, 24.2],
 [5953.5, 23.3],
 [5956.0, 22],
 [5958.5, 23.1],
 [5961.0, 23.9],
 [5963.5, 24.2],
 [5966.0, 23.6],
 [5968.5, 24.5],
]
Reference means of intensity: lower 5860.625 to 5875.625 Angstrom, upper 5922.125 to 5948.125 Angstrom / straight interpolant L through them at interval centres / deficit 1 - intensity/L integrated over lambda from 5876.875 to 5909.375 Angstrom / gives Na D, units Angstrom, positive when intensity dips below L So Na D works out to 3.1 Angstrom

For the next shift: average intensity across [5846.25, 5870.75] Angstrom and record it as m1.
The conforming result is 23.9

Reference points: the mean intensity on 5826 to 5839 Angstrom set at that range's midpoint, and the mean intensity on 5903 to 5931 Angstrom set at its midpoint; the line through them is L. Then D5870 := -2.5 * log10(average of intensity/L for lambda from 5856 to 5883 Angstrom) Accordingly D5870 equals 0.01 mag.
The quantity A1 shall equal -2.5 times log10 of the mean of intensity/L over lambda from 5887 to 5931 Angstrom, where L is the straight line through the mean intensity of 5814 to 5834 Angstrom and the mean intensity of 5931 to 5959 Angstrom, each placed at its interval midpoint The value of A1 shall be 0.07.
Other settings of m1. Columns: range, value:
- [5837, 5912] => 23.2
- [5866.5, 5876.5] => 25.1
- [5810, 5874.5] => 24.3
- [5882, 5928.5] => 22.4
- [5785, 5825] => 23.9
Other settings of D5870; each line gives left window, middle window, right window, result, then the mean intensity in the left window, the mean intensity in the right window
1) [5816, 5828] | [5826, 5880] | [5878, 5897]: -0.06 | 24.4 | 21.6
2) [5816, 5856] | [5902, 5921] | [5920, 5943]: 0.04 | 24.5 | 24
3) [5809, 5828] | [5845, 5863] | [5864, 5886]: 0.02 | 24.1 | 24.3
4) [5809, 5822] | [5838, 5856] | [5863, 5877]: 0.02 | 24.1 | 24.9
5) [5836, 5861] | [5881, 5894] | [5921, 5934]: 0.12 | 24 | 23.8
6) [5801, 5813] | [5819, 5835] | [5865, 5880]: -0.01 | 24.2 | 24.9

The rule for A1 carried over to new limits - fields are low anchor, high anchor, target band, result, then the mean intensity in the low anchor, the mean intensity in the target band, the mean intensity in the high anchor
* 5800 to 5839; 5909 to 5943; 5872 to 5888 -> 0.01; 24.5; 24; 23.8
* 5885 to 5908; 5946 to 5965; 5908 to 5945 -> -0.07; 21.3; 23.8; 23.4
